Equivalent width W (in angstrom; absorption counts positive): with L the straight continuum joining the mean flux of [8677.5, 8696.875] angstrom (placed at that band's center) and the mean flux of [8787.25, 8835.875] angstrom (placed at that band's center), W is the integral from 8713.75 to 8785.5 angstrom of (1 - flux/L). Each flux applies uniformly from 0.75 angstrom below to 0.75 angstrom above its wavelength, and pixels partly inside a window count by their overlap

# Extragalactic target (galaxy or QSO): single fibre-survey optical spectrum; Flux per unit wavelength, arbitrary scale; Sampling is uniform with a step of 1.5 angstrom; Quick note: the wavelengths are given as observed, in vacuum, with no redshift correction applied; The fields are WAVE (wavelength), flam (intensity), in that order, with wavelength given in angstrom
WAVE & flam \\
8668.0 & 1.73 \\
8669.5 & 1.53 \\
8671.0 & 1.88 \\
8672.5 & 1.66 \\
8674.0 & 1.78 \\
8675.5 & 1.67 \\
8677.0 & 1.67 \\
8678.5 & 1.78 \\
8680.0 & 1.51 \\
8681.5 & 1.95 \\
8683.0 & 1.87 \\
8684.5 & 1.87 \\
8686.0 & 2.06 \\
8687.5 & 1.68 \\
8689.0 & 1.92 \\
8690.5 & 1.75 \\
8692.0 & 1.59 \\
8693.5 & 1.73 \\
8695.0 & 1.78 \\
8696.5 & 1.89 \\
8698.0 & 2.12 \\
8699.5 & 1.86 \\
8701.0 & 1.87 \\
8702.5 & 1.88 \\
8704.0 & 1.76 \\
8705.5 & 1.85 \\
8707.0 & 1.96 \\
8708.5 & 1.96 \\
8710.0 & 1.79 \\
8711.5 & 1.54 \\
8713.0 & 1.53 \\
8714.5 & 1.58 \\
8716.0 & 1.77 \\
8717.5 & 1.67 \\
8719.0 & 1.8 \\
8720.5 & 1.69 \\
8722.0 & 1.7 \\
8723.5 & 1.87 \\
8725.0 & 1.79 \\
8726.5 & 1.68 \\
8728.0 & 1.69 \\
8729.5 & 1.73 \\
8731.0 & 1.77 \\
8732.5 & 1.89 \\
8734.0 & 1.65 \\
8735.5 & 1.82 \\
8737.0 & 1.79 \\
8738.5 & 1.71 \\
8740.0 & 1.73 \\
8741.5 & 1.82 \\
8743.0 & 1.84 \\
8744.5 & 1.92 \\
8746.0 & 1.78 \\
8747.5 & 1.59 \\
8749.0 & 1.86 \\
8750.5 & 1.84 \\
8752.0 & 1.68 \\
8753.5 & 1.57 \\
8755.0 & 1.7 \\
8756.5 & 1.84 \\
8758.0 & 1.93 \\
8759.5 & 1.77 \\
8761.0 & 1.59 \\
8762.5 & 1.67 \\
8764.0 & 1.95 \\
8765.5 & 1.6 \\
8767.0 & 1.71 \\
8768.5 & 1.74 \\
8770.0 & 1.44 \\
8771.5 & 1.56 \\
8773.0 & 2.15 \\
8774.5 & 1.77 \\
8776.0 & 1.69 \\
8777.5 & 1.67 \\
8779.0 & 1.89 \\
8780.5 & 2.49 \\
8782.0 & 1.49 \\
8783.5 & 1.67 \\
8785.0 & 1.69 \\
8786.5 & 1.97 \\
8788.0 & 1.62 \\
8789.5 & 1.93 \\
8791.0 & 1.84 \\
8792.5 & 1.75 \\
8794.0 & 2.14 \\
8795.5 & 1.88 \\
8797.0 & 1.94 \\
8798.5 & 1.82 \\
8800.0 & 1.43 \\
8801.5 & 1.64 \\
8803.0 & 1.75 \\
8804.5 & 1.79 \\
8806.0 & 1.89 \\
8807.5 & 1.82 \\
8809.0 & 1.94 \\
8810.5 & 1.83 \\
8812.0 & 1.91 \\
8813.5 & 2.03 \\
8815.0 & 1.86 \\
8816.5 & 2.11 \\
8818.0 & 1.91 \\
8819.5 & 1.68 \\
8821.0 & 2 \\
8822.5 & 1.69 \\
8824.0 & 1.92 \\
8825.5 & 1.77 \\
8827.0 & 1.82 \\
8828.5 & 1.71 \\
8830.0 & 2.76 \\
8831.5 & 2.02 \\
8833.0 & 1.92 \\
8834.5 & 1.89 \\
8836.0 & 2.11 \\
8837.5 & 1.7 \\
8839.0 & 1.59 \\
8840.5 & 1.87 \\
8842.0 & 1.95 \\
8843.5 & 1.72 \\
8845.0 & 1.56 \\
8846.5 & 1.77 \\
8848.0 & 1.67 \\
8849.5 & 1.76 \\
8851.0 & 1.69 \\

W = 3.2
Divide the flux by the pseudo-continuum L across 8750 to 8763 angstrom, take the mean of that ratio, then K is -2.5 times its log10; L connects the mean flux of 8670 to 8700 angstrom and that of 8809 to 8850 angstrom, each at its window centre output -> 0.06 mag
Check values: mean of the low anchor 1.8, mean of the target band 1.73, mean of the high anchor 1.87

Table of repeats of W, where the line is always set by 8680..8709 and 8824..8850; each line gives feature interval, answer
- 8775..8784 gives 0.2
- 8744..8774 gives 1.8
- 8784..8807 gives 0.7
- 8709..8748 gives 2.4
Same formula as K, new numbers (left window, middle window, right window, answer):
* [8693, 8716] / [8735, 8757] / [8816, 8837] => 0.05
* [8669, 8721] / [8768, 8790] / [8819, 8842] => 0.04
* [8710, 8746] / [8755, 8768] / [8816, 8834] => 0.03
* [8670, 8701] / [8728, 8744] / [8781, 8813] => 0.02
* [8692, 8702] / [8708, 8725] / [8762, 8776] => 0.06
